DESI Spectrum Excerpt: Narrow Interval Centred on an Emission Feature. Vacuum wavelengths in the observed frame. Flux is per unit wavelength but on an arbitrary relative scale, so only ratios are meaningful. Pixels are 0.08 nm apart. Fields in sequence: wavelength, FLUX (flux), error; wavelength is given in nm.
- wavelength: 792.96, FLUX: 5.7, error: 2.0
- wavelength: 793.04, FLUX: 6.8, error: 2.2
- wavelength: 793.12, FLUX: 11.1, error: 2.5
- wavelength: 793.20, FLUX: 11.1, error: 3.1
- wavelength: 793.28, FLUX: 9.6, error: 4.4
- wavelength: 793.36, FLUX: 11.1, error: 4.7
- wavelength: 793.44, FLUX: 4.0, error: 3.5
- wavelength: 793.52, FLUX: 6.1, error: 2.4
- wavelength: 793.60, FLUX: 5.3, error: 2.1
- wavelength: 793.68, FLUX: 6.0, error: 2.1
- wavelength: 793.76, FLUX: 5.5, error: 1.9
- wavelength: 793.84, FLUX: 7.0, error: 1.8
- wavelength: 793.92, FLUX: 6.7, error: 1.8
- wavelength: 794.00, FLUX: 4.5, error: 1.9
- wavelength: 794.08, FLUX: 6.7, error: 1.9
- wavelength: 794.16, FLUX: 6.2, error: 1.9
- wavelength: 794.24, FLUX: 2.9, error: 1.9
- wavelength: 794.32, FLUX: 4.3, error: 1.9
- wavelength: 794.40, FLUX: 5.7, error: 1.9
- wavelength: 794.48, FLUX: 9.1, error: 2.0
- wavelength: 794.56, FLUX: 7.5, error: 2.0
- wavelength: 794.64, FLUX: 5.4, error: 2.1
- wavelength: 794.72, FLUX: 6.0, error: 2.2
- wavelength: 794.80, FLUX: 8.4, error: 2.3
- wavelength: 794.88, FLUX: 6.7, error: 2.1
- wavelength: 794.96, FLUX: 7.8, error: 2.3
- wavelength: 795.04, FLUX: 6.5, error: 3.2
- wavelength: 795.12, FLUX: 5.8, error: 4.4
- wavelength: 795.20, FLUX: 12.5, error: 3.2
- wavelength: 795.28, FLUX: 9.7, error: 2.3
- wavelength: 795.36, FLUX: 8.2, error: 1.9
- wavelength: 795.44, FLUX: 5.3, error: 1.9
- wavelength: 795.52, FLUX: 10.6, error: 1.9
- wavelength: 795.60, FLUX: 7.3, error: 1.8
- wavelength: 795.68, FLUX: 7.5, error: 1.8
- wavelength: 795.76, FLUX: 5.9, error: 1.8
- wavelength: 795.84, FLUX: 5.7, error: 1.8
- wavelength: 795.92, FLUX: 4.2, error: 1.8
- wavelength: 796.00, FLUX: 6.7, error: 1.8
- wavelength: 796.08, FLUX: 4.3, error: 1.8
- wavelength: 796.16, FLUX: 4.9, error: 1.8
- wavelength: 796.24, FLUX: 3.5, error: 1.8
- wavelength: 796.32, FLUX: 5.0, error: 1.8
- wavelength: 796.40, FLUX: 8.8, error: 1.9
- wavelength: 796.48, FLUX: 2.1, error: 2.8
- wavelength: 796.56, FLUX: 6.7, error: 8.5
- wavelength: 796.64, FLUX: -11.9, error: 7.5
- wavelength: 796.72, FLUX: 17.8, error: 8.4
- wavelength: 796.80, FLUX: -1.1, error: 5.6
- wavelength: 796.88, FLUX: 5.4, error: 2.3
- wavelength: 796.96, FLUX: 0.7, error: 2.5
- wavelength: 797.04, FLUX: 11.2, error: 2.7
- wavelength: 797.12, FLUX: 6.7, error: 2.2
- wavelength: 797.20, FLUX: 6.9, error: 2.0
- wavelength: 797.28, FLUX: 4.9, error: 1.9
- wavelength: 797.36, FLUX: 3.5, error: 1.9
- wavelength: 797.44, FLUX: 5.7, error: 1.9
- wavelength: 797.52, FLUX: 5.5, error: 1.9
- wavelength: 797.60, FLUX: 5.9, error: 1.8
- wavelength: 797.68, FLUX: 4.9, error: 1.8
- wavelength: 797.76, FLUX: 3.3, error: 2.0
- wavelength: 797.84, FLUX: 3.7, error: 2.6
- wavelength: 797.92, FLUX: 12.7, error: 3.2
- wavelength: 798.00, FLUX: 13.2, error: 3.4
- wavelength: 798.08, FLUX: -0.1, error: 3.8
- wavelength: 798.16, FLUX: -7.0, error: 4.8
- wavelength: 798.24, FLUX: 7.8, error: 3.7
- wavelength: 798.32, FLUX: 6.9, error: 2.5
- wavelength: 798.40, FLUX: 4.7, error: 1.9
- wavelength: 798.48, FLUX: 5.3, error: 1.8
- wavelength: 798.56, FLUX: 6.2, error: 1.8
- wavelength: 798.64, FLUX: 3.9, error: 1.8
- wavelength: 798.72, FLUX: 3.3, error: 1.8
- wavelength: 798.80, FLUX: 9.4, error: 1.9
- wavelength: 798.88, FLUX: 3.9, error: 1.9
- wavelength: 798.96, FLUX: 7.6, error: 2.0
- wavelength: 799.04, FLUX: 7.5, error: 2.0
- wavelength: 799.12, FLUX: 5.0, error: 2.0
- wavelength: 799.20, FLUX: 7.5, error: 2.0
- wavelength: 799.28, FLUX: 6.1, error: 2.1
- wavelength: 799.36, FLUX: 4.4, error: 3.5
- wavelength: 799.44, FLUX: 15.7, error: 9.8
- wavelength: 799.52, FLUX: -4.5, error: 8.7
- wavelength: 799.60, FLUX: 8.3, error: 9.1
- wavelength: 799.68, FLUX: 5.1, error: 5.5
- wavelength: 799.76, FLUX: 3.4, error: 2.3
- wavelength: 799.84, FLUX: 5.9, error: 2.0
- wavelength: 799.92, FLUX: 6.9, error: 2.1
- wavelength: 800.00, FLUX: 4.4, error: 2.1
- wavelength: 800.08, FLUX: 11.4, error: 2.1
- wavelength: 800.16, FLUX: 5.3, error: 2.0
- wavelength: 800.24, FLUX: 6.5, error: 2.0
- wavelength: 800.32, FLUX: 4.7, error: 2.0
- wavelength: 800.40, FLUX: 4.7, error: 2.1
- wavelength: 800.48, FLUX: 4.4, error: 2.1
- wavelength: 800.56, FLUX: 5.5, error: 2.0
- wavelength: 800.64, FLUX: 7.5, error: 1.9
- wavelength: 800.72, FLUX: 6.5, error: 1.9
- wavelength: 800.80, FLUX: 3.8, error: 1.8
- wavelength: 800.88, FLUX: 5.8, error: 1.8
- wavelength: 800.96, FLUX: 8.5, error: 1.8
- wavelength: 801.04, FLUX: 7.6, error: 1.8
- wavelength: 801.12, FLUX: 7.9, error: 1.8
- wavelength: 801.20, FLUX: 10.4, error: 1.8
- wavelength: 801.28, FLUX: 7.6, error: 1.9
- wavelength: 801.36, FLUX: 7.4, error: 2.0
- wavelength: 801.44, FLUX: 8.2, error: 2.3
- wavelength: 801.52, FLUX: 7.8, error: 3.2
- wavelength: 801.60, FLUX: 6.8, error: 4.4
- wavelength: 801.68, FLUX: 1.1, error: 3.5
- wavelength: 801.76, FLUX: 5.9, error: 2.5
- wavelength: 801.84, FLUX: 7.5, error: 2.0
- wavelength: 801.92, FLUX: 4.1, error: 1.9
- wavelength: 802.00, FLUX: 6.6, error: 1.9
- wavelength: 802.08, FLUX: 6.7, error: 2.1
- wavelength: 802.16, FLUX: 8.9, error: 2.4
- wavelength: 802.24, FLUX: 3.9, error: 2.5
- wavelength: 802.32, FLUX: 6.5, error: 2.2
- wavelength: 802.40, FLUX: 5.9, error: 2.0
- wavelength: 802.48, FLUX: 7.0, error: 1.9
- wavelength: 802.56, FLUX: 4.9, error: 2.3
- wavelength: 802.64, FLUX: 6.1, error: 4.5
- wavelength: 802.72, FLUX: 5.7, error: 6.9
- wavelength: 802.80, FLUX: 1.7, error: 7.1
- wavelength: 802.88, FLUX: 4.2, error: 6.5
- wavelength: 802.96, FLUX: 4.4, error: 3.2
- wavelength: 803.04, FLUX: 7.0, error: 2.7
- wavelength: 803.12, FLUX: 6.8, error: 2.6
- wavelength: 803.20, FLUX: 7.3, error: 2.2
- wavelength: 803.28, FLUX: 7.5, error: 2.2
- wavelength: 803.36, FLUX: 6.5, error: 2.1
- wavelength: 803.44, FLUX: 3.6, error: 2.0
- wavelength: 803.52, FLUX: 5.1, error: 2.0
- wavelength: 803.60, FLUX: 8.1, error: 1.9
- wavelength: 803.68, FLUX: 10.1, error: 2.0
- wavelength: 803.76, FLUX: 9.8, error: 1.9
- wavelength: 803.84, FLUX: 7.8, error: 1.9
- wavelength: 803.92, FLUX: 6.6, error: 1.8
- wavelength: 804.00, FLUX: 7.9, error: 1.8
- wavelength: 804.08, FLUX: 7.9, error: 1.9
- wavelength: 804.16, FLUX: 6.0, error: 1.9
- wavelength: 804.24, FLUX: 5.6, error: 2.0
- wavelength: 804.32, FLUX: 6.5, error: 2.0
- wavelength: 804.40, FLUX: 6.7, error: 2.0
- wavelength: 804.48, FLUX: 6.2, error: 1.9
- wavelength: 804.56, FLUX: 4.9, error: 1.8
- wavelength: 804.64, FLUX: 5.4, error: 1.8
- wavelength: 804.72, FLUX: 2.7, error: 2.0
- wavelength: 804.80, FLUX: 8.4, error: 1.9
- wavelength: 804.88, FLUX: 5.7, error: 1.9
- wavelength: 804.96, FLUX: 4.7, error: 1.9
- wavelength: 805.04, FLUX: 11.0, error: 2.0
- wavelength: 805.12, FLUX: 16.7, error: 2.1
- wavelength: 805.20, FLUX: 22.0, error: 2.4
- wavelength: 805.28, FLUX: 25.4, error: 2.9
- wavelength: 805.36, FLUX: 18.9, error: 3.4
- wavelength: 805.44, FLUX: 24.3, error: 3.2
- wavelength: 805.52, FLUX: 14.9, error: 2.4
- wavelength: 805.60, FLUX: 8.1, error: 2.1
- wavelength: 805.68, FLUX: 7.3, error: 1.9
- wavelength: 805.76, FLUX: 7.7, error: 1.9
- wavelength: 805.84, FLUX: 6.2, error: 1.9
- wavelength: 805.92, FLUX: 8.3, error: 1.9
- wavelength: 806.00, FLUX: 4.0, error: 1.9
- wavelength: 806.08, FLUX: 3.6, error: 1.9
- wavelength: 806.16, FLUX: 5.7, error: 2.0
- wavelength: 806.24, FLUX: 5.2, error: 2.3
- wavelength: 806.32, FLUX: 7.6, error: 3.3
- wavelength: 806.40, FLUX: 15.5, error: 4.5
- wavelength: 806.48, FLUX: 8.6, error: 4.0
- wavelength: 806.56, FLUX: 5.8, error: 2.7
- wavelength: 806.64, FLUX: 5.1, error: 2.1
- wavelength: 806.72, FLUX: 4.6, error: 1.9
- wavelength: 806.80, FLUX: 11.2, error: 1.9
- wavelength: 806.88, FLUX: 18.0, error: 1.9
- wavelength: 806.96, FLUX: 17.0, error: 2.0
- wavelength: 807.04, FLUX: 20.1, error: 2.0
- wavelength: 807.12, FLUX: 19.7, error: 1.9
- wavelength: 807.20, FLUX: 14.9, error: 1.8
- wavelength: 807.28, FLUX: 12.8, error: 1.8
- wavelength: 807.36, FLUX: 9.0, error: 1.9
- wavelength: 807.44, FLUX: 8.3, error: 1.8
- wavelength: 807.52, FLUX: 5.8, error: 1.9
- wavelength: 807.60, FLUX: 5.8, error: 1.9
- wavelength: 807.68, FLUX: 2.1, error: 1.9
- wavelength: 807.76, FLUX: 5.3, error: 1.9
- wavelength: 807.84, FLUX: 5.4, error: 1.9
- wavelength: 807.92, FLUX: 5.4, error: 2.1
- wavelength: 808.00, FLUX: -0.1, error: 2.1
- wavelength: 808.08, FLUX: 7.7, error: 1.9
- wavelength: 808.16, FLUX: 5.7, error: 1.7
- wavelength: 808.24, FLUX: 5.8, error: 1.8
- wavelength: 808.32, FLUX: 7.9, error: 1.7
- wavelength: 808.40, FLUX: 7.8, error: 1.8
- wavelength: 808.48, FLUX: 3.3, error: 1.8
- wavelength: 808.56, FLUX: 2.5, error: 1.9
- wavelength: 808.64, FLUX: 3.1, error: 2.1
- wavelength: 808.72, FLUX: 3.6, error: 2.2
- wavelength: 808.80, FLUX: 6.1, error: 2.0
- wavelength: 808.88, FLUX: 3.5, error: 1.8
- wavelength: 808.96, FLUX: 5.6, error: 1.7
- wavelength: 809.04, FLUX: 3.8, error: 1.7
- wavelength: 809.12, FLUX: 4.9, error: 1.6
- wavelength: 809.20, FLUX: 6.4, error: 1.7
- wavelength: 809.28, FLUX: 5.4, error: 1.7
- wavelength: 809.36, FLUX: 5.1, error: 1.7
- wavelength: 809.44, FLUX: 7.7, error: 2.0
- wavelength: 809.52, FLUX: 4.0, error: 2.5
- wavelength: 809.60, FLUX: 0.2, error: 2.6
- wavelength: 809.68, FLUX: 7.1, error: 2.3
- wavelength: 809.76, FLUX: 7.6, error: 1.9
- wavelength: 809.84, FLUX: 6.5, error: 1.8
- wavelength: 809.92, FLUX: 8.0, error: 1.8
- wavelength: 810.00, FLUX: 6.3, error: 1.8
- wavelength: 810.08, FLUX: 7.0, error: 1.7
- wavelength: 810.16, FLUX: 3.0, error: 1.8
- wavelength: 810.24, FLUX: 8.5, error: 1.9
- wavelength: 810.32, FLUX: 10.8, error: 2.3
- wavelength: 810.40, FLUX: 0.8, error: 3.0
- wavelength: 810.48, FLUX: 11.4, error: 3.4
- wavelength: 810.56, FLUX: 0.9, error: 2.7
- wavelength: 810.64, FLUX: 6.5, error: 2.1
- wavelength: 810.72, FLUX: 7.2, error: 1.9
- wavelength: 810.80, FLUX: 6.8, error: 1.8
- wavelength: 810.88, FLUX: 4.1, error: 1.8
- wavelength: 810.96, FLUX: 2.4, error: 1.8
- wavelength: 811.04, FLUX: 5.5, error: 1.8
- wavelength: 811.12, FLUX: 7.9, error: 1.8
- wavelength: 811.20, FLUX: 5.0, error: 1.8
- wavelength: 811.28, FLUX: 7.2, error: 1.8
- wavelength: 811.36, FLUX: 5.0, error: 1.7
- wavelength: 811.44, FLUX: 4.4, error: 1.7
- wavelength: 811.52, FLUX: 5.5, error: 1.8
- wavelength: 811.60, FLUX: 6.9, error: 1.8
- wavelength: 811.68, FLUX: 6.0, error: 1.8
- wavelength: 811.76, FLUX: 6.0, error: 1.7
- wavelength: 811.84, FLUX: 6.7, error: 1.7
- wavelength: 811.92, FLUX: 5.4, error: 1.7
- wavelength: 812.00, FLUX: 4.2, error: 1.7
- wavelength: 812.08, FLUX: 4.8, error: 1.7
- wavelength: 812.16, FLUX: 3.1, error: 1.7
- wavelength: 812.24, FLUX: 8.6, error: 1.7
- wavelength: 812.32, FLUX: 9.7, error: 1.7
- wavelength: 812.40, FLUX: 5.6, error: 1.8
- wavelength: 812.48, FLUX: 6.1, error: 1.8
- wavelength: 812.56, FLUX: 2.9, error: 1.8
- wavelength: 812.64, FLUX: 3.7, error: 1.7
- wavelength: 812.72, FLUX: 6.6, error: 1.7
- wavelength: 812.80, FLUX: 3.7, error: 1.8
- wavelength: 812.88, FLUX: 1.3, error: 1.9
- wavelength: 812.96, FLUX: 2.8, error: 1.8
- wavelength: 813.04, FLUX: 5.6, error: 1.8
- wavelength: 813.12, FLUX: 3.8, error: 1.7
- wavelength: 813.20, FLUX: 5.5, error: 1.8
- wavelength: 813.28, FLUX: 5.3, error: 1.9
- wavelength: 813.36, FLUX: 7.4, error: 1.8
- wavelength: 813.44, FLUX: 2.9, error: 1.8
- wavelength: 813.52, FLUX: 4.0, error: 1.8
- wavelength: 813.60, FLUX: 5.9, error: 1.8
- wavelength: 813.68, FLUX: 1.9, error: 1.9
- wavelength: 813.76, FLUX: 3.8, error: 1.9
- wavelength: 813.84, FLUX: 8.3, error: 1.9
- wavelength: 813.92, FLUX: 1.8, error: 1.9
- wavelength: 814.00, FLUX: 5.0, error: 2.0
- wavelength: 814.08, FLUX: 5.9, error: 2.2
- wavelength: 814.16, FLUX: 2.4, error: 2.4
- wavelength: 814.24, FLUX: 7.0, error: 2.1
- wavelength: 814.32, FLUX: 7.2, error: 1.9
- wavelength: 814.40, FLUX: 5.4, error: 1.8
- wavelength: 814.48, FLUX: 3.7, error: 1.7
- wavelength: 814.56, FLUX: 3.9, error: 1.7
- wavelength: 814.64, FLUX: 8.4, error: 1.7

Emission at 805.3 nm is [S II]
